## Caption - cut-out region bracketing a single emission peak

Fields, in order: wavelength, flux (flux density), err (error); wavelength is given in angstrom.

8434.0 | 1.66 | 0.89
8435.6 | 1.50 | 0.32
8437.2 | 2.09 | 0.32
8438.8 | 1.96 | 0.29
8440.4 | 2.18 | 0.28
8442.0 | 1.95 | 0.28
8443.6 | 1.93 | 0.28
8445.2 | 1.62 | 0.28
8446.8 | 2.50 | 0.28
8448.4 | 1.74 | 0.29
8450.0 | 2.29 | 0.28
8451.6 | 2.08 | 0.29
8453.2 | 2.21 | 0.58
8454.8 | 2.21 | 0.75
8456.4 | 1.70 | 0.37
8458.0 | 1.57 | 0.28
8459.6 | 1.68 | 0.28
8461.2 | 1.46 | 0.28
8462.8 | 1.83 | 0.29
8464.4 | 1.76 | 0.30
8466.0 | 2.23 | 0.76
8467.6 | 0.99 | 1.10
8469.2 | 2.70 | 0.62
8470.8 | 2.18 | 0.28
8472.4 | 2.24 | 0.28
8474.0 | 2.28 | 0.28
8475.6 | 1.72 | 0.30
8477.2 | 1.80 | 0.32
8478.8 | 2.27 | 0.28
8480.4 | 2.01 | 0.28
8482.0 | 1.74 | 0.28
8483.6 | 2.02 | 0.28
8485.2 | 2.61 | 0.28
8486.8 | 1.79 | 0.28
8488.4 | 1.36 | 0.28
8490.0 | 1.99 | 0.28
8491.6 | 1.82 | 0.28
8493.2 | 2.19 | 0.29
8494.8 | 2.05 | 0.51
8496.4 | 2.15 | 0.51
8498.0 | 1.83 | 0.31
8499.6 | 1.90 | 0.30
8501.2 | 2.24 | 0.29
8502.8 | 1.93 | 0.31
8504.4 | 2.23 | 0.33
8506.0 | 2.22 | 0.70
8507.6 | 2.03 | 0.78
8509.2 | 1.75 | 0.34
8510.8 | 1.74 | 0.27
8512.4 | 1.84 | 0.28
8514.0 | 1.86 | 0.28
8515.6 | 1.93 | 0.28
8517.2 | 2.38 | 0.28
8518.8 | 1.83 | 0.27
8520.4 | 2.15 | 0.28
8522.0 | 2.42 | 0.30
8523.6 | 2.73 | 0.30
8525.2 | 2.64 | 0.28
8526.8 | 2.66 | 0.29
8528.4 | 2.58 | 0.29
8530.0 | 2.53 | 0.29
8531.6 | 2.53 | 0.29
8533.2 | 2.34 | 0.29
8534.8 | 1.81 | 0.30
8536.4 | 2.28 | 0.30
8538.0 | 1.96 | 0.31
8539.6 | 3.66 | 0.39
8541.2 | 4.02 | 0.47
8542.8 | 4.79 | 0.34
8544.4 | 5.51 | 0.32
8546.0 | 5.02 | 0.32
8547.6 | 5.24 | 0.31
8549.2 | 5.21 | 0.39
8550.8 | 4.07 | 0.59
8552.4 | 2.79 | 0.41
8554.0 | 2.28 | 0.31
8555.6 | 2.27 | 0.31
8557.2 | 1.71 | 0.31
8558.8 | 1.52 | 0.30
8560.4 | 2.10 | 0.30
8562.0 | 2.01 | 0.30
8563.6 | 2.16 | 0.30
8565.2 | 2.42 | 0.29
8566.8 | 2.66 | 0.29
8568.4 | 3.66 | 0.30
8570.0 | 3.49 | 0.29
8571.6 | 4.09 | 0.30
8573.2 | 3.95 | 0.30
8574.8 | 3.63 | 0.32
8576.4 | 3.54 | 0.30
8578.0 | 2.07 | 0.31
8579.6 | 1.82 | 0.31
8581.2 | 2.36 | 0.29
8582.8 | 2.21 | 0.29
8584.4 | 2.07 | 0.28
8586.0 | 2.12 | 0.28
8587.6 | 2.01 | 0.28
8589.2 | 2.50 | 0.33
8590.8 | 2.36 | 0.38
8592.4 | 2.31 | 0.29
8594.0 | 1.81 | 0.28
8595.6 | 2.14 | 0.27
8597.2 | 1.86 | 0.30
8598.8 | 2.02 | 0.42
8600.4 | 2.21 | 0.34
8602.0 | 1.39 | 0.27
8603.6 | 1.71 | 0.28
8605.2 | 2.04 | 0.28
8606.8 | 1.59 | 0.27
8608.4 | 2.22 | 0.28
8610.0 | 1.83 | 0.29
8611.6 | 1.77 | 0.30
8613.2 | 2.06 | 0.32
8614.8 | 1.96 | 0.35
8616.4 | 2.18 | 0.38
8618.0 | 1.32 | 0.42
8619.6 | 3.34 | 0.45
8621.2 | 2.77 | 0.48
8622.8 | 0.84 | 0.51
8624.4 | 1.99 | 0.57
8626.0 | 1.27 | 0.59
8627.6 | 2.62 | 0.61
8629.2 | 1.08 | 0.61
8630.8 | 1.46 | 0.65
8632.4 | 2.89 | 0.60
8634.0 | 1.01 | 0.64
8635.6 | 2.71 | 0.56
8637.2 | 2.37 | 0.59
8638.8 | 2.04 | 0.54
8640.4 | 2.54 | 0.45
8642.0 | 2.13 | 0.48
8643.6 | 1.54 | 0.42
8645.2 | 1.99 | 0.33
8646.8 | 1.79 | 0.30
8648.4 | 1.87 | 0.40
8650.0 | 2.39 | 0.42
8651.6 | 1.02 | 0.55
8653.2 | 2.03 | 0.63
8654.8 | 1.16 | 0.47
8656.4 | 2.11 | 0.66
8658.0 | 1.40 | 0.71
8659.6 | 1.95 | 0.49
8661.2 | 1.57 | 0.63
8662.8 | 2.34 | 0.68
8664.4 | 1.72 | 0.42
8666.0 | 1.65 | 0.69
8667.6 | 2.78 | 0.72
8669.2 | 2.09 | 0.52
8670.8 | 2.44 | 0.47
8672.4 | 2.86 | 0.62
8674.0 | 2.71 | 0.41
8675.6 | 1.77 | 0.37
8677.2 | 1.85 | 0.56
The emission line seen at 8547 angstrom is Halpha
